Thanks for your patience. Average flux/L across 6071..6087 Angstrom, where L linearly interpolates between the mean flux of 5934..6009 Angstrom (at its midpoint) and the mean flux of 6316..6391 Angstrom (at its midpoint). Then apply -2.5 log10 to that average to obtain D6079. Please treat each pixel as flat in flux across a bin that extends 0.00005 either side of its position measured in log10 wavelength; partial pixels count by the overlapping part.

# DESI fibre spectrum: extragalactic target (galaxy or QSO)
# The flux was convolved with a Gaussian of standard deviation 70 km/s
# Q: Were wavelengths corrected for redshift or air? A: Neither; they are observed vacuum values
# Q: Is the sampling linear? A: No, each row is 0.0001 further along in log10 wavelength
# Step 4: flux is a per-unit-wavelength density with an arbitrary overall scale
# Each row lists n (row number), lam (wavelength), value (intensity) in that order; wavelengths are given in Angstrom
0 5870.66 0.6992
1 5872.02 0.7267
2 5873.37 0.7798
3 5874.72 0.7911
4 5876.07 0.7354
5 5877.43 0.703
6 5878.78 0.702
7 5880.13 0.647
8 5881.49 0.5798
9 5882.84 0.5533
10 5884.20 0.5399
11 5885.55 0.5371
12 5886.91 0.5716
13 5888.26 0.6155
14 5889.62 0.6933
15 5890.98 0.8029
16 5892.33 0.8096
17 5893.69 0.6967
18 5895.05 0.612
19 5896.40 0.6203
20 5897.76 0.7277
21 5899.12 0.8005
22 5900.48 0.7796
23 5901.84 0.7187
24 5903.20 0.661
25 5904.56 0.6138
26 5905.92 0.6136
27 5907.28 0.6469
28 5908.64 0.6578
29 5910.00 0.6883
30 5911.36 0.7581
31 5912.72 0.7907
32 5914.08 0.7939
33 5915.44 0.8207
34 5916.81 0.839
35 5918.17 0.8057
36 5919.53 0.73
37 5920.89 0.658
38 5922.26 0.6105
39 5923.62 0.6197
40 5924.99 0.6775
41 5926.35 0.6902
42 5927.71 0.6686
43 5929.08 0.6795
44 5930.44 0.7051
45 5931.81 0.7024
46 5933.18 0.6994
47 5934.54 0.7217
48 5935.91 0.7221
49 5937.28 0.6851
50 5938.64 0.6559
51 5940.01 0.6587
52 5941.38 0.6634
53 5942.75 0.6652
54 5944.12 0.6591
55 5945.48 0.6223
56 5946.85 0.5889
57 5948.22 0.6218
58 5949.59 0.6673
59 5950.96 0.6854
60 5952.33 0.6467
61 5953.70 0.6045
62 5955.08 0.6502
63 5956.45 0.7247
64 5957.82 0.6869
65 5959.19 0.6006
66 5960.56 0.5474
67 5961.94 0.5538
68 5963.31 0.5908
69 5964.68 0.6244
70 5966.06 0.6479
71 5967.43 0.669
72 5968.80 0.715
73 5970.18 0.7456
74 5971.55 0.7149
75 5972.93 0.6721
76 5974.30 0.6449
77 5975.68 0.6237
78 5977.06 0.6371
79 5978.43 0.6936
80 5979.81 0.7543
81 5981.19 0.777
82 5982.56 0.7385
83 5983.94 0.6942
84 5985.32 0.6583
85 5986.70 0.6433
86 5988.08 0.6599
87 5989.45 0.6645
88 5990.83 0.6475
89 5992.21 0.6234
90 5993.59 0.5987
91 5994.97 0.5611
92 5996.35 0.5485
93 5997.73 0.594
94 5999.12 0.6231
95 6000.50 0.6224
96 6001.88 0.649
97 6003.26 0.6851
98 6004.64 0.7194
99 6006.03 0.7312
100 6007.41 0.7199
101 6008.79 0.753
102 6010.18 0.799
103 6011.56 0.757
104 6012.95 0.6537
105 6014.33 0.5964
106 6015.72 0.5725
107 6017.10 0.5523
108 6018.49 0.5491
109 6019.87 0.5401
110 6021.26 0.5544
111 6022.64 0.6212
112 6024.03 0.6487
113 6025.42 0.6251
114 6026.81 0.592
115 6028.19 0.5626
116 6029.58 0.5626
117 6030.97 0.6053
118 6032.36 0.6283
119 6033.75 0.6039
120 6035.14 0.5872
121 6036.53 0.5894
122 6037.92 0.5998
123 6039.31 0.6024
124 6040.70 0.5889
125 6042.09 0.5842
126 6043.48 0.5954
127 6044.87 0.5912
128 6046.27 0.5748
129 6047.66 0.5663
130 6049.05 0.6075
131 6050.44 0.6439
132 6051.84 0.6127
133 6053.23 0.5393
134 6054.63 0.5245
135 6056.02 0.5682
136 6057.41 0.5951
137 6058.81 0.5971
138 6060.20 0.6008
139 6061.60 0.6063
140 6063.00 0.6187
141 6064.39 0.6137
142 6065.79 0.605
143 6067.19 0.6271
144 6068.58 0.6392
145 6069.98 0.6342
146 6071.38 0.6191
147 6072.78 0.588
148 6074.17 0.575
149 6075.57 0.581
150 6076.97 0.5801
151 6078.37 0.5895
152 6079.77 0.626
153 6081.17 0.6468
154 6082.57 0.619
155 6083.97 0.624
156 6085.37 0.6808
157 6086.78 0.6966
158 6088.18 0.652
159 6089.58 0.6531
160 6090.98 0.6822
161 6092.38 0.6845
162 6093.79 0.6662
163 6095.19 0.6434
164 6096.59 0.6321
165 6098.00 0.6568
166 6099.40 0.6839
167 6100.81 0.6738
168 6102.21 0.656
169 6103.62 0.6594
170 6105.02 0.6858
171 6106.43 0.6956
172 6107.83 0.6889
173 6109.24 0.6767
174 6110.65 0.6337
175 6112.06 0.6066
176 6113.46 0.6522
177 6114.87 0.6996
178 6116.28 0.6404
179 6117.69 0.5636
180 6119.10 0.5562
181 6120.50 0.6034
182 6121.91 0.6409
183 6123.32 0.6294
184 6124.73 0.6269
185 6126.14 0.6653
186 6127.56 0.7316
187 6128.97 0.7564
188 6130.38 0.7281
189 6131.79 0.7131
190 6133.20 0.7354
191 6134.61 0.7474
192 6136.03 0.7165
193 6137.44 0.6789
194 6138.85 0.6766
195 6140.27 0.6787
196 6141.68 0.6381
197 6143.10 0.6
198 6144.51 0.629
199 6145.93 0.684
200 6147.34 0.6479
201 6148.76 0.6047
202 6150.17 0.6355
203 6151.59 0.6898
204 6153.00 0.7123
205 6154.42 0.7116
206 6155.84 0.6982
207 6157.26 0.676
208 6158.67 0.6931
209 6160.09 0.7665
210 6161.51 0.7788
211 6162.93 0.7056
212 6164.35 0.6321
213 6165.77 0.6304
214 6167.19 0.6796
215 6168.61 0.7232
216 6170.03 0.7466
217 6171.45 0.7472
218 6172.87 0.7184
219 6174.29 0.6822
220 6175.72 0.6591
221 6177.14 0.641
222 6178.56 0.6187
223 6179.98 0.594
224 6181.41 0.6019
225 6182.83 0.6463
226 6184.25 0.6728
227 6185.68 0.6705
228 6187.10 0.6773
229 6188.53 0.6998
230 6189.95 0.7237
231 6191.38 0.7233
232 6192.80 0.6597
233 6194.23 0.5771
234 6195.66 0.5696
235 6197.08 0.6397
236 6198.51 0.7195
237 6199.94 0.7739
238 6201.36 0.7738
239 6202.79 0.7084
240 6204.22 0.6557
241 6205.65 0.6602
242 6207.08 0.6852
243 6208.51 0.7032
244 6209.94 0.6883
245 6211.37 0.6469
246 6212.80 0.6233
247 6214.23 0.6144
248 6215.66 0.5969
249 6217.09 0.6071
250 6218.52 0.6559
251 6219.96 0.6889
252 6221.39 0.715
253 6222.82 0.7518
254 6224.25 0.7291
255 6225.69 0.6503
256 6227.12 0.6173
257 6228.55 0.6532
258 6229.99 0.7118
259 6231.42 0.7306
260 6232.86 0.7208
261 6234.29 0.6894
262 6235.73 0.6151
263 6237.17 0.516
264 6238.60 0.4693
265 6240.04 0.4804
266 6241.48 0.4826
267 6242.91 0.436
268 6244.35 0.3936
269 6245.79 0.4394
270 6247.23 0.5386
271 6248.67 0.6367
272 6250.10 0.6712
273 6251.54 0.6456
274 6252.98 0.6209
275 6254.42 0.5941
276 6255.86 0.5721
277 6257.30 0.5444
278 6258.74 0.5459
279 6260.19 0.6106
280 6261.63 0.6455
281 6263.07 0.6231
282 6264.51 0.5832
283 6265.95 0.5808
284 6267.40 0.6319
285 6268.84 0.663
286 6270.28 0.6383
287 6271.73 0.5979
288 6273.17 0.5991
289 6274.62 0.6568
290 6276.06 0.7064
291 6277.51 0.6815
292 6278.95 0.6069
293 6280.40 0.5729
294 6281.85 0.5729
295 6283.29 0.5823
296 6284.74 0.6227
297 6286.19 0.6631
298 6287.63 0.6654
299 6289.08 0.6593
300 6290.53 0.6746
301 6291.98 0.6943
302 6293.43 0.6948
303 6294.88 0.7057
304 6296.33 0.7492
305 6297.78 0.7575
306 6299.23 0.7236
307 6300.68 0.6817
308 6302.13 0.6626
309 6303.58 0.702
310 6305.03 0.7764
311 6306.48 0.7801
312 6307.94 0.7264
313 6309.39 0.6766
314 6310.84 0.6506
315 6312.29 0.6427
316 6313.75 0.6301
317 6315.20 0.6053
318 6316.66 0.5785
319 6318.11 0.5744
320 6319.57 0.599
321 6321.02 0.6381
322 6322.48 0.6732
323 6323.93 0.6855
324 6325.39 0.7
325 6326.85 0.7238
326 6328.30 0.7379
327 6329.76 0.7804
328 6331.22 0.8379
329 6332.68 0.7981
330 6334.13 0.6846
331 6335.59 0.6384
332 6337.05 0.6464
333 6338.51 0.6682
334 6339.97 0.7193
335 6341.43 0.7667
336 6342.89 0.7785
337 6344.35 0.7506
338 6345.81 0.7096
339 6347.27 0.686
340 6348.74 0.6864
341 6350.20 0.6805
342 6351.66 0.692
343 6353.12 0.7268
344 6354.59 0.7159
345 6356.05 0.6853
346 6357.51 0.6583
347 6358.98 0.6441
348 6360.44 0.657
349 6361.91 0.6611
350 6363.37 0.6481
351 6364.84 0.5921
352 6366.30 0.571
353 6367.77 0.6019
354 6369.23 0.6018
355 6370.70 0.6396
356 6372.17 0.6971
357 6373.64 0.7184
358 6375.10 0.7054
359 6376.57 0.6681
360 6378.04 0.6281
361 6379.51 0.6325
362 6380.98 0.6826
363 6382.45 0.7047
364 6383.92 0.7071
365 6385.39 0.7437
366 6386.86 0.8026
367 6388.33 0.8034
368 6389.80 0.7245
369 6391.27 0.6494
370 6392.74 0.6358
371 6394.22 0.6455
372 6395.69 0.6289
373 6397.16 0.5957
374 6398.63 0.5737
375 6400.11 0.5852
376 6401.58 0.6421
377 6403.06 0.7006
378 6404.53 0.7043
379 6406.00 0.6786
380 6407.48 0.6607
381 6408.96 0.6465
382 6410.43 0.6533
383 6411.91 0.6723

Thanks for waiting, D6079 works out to 0.09 mag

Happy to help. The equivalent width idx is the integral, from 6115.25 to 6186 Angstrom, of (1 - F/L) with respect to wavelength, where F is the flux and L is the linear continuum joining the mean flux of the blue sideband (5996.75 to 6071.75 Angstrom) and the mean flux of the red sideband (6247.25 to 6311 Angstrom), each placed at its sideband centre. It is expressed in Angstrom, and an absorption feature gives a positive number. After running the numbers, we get -4.6 Angstrom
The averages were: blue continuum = 0.615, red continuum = 0.65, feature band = 0.673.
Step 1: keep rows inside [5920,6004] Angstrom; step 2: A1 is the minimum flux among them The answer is 0.5474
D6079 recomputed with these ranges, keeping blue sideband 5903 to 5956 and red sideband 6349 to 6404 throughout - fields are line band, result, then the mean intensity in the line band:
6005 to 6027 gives 0.06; 0.644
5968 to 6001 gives 0.03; 0.661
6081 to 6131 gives 0.03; 0.658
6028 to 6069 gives 0.14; 0.595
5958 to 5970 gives 0.09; 0.627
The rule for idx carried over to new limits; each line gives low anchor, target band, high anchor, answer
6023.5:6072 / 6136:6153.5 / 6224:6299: -1.5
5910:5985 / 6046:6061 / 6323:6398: 2.2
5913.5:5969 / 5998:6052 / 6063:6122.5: 2.6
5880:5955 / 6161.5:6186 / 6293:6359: 0.6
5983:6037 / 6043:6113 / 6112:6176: 3.0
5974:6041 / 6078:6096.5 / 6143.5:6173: 0.4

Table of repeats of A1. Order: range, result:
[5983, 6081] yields 0.5245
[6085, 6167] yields 0.5562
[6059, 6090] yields 0.575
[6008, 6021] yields 0.5401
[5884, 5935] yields 0.5371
